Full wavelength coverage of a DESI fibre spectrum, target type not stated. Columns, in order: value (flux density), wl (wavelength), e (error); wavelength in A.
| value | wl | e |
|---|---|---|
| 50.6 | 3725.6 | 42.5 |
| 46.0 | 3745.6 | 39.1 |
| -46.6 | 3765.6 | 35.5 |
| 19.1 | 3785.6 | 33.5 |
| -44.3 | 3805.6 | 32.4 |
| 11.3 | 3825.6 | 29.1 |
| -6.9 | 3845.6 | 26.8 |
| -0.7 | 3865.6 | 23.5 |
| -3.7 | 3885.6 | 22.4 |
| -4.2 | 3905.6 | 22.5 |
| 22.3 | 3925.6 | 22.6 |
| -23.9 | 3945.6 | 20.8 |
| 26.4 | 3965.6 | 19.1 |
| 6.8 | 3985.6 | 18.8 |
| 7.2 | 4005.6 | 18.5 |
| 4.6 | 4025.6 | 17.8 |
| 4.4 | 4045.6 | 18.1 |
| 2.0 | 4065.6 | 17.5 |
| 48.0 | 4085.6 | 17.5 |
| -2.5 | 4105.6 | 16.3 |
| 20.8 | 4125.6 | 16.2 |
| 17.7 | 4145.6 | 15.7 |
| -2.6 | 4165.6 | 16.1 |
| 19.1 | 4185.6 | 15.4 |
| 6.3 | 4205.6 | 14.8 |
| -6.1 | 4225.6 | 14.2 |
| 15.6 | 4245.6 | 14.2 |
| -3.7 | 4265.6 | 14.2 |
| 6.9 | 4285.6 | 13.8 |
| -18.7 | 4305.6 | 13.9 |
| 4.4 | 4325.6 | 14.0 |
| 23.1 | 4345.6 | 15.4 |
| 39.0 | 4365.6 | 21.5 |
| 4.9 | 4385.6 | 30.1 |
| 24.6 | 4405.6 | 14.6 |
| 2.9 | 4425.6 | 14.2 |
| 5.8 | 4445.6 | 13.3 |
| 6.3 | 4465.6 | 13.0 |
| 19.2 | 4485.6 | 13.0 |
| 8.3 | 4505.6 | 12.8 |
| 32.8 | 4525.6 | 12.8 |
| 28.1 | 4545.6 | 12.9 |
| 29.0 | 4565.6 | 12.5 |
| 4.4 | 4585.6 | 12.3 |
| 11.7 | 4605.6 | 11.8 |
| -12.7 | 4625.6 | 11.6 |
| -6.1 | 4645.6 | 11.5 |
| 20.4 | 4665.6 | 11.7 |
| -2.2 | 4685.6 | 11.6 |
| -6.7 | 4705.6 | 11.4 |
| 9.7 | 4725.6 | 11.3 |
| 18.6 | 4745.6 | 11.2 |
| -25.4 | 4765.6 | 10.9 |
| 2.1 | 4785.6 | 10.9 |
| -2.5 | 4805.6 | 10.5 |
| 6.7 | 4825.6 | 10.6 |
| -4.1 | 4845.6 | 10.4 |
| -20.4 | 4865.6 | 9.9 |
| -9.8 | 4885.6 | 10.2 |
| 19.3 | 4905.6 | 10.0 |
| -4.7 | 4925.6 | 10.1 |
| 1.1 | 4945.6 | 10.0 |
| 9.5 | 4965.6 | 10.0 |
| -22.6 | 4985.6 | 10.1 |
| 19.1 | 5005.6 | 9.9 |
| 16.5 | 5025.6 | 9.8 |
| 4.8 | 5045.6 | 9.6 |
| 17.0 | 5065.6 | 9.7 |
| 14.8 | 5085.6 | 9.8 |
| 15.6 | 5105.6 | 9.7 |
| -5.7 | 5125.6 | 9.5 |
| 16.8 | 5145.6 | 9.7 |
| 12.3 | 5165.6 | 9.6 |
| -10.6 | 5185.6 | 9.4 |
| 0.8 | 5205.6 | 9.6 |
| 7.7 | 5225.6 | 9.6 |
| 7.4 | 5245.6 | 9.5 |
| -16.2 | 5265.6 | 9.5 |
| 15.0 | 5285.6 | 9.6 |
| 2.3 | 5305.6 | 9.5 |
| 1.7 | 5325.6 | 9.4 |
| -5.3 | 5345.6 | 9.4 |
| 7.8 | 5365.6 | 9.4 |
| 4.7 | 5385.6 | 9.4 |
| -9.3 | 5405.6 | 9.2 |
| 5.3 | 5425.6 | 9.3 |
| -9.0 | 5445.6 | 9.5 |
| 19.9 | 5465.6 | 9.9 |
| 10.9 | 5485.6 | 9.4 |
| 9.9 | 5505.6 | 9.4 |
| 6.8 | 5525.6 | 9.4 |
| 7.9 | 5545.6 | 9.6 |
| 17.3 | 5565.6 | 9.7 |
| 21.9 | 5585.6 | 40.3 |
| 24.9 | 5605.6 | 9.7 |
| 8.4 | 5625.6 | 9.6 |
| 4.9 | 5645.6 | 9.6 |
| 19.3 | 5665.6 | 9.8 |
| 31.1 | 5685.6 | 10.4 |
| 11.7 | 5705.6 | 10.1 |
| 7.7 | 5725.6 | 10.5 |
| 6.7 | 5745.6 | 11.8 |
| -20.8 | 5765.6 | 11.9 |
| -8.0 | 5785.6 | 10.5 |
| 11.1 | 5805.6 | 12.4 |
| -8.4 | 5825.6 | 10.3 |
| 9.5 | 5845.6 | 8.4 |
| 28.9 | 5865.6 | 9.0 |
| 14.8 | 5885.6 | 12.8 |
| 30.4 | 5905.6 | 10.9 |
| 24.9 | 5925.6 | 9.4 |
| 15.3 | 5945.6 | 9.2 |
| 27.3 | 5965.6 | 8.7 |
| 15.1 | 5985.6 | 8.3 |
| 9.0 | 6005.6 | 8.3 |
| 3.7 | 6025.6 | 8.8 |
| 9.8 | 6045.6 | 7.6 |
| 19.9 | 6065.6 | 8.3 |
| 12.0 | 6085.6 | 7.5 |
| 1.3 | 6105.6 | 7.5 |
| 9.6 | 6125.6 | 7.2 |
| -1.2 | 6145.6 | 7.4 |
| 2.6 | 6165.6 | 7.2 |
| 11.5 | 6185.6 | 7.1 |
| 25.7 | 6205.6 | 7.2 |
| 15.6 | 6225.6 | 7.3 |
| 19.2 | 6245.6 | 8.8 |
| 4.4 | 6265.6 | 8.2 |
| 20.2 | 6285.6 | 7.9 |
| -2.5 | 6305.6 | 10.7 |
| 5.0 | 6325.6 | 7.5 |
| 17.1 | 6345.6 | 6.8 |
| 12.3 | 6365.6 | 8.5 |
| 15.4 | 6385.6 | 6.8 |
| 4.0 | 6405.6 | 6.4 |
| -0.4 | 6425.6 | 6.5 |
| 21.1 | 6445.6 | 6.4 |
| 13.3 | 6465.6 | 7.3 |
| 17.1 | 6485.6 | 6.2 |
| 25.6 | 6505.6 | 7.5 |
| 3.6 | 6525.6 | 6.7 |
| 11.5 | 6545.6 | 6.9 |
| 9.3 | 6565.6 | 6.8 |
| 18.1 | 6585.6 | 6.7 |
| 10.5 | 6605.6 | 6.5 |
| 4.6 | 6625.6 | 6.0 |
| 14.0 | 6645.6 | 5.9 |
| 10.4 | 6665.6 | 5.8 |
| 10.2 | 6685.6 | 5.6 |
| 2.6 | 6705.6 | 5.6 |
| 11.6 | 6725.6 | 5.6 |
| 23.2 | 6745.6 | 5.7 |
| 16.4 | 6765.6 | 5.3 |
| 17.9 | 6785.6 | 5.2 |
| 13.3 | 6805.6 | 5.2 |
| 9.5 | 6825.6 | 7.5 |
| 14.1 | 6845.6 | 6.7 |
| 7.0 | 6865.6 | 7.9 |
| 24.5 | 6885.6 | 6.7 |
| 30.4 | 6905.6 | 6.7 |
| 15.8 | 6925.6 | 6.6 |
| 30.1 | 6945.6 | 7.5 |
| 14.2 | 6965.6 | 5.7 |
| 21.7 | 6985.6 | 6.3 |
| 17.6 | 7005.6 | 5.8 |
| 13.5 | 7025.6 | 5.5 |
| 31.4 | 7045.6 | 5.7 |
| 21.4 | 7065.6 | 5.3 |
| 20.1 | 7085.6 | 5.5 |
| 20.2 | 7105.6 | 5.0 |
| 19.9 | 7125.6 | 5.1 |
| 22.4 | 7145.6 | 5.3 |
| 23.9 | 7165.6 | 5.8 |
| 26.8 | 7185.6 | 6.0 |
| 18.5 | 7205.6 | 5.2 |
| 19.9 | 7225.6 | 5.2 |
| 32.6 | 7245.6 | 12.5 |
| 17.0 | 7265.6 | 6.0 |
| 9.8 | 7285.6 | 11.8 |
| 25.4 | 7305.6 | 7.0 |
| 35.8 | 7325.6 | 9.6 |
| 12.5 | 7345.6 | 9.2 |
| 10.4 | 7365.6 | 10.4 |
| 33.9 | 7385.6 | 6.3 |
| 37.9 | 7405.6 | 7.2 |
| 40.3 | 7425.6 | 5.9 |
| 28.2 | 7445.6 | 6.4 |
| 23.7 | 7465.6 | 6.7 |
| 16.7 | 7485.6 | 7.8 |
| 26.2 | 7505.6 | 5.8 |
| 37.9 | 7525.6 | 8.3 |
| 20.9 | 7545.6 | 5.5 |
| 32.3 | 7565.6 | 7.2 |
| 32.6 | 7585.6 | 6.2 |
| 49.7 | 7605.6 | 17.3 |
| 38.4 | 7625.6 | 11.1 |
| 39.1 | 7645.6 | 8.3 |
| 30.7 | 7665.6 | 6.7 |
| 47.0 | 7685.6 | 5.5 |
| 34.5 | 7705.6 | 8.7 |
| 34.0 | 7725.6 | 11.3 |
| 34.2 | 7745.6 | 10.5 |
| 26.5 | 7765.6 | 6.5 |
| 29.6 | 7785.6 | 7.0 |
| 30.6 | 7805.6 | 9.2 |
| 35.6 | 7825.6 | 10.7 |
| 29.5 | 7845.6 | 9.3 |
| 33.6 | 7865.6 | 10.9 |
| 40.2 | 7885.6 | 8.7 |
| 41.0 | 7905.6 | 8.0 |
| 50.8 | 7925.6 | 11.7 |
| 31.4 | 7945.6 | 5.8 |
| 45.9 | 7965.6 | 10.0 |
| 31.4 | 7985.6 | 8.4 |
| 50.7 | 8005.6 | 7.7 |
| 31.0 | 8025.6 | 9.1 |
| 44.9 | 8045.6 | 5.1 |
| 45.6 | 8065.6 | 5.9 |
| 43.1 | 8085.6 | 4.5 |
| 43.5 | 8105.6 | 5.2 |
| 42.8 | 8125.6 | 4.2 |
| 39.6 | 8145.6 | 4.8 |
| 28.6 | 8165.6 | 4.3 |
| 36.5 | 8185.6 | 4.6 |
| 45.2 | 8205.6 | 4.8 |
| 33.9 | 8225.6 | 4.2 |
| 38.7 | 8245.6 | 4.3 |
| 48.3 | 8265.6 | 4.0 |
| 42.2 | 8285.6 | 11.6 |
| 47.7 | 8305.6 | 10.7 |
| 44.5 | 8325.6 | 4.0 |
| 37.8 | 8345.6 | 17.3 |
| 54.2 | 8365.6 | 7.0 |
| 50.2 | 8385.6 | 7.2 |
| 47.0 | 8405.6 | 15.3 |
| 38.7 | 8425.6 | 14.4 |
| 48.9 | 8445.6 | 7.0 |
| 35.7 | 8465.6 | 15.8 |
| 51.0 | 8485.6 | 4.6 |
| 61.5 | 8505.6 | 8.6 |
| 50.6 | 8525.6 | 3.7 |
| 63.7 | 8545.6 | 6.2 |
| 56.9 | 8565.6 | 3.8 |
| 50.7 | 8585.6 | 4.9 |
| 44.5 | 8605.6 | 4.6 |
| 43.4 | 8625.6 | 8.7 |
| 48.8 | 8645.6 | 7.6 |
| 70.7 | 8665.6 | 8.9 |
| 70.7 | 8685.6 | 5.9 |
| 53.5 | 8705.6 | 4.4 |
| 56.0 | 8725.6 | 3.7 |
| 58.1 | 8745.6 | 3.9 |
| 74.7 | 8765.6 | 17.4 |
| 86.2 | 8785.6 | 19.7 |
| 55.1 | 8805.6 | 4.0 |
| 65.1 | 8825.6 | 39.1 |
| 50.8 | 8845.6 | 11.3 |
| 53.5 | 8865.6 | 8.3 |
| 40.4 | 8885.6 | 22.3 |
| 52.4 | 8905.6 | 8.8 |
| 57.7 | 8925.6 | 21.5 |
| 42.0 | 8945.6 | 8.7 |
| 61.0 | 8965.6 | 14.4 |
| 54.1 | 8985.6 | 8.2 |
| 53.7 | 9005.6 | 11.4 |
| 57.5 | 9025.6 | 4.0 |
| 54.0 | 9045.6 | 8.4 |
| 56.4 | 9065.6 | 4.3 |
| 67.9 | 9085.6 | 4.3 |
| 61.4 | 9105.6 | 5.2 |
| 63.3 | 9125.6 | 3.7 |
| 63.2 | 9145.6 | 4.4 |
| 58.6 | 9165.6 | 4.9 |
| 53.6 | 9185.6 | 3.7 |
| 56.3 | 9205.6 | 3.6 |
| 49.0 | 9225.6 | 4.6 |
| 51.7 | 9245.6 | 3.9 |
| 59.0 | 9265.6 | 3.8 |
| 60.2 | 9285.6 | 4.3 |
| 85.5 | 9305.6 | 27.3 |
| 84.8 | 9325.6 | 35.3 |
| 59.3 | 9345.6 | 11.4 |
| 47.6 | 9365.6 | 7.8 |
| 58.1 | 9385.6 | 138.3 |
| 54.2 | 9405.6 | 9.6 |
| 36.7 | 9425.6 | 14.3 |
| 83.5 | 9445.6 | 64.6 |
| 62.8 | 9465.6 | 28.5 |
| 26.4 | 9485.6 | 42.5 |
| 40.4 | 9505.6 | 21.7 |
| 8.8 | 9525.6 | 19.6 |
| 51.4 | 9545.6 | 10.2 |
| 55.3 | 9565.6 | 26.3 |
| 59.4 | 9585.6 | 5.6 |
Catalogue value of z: 0.90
